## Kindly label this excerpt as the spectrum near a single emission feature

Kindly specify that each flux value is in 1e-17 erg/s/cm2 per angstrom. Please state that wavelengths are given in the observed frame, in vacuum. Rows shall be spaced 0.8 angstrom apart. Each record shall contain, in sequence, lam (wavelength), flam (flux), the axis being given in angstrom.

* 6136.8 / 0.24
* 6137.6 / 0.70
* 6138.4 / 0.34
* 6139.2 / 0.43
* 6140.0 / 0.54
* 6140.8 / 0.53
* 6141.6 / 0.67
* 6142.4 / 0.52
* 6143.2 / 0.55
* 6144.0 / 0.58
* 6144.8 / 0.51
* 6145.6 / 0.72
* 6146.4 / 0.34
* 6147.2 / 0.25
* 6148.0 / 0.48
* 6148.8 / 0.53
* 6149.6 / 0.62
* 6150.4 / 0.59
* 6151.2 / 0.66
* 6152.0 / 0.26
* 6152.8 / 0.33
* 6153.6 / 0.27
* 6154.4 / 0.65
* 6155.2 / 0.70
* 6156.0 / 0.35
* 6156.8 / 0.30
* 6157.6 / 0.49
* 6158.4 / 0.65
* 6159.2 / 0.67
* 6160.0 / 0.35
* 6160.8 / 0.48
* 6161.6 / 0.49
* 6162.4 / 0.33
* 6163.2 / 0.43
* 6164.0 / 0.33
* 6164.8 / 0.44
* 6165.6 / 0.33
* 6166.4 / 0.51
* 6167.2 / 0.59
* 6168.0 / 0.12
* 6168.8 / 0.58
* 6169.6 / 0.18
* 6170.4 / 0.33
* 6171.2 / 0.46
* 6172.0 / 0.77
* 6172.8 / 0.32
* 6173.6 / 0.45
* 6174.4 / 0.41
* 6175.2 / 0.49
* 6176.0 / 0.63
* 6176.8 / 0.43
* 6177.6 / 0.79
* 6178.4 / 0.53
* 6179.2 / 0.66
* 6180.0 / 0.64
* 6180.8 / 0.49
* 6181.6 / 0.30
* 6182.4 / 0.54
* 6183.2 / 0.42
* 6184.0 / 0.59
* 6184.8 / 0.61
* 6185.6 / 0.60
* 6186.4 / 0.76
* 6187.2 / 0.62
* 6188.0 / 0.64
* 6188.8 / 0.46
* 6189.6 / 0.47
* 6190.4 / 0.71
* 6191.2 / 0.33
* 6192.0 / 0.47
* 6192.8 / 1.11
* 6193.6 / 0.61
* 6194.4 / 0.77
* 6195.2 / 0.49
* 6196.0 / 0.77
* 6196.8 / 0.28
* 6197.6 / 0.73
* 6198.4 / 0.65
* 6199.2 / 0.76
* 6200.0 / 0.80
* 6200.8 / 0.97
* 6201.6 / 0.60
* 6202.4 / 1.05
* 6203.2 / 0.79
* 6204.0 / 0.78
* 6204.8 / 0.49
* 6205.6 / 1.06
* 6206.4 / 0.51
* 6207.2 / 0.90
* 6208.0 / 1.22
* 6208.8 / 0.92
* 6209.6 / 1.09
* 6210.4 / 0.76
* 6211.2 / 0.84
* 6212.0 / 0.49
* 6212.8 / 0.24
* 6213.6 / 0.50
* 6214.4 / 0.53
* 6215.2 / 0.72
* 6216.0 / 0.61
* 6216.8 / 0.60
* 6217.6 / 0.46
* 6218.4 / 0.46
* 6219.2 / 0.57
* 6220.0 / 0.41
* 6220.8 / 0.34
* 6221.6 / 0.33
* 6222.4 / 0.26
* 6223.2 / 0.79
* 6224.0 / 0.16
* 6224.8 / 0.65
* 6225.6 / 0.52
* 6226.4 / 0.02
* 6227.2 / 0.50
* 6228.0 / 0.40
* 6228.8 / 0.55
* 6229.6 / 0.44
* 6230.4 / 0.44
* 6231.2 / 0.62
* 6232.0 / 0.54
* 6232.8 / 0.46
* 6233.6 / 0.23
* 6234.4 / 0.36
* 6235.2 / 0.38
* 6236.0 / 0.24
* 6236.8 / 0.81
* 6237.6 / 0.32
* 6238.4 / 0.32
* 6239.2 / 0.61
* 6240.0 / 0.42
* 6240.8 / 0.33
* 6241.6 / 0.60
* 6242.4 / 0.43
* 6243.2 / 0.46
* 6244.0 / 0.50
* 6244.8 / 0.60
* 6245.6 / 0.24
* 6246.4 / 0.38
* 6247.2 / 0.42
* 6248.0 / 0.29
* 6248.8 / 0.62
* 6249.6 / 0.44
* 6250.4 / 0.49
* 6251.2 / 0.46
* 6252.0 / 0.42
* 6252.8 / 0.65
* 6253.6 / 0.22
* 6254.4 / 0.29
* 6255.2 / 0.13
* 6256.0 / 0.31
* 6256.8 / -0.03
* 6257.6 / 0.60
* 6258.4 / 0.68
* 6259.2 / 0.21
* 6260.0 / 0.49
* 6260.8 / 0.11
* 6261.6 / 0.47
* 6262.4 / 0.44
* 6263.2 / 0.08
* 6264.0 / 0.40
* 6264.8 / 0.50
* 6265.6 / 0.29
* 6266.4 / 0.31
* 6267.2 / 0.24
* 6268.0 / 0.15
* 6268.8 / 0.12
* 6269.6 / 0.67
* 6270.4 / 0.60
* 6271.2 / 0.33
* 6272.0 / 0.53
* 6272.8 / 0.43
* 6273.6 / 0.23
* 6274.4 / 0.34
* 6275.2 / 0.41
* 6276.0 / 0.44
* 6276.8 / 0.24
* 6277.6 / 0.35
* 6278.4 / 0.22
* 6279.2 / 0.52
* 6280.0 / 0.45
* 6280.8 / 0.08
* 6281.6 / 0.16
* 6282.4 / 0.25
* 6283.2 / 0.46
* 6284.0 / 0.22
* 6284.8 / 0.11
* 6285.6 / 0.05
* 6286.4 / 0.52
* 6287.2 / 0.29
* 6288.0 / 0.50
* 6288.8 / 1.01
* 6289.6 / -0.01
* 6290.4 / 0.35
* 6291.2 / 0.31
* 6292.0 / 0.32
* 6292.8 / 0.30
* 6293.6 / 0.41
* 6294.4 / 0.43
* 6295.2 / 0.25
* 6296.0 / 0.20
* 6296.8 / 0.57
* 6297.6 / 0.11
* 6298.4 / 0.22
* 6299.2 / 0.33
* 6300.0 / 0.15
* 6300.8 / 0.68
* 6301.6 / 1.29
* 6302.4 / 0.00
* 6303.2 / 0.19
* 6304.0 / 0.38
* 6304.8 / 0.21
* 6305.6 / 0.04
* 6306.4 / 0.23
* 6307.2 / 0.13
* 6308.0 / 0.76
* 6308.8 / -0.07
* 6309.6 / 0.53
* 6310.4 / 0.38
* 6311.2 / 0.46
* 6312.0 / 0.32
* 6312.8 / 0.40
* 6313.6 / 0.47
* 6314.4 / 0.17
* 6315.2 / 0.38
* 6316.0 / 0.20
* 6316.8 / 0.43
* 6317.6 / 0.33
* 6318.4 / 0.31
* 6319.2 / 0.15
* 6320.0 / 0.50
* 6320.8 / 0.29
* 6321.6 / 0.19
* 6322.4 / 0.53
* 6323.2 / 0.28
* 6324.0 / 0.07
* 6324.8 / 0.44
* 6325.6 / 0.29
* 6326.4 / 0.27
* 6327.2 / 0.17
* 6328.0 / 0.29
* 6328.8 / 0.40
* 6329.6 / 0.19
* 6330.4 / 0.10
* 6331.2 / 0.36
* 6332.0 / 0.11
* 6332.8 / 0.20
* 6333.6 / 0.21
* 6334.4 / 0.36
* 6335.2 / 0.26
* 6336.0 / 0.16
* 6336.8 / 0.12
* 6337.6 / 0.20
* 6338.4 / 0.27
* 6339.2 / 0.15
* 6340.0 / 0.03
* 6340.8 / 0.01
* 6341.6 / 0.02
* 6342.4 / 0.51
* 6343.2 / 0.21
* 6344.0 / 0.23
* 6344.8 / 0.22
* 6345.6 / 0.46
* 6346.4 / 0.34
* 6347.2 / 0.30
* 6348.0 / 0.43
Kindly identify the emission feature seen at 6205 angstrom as C III]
